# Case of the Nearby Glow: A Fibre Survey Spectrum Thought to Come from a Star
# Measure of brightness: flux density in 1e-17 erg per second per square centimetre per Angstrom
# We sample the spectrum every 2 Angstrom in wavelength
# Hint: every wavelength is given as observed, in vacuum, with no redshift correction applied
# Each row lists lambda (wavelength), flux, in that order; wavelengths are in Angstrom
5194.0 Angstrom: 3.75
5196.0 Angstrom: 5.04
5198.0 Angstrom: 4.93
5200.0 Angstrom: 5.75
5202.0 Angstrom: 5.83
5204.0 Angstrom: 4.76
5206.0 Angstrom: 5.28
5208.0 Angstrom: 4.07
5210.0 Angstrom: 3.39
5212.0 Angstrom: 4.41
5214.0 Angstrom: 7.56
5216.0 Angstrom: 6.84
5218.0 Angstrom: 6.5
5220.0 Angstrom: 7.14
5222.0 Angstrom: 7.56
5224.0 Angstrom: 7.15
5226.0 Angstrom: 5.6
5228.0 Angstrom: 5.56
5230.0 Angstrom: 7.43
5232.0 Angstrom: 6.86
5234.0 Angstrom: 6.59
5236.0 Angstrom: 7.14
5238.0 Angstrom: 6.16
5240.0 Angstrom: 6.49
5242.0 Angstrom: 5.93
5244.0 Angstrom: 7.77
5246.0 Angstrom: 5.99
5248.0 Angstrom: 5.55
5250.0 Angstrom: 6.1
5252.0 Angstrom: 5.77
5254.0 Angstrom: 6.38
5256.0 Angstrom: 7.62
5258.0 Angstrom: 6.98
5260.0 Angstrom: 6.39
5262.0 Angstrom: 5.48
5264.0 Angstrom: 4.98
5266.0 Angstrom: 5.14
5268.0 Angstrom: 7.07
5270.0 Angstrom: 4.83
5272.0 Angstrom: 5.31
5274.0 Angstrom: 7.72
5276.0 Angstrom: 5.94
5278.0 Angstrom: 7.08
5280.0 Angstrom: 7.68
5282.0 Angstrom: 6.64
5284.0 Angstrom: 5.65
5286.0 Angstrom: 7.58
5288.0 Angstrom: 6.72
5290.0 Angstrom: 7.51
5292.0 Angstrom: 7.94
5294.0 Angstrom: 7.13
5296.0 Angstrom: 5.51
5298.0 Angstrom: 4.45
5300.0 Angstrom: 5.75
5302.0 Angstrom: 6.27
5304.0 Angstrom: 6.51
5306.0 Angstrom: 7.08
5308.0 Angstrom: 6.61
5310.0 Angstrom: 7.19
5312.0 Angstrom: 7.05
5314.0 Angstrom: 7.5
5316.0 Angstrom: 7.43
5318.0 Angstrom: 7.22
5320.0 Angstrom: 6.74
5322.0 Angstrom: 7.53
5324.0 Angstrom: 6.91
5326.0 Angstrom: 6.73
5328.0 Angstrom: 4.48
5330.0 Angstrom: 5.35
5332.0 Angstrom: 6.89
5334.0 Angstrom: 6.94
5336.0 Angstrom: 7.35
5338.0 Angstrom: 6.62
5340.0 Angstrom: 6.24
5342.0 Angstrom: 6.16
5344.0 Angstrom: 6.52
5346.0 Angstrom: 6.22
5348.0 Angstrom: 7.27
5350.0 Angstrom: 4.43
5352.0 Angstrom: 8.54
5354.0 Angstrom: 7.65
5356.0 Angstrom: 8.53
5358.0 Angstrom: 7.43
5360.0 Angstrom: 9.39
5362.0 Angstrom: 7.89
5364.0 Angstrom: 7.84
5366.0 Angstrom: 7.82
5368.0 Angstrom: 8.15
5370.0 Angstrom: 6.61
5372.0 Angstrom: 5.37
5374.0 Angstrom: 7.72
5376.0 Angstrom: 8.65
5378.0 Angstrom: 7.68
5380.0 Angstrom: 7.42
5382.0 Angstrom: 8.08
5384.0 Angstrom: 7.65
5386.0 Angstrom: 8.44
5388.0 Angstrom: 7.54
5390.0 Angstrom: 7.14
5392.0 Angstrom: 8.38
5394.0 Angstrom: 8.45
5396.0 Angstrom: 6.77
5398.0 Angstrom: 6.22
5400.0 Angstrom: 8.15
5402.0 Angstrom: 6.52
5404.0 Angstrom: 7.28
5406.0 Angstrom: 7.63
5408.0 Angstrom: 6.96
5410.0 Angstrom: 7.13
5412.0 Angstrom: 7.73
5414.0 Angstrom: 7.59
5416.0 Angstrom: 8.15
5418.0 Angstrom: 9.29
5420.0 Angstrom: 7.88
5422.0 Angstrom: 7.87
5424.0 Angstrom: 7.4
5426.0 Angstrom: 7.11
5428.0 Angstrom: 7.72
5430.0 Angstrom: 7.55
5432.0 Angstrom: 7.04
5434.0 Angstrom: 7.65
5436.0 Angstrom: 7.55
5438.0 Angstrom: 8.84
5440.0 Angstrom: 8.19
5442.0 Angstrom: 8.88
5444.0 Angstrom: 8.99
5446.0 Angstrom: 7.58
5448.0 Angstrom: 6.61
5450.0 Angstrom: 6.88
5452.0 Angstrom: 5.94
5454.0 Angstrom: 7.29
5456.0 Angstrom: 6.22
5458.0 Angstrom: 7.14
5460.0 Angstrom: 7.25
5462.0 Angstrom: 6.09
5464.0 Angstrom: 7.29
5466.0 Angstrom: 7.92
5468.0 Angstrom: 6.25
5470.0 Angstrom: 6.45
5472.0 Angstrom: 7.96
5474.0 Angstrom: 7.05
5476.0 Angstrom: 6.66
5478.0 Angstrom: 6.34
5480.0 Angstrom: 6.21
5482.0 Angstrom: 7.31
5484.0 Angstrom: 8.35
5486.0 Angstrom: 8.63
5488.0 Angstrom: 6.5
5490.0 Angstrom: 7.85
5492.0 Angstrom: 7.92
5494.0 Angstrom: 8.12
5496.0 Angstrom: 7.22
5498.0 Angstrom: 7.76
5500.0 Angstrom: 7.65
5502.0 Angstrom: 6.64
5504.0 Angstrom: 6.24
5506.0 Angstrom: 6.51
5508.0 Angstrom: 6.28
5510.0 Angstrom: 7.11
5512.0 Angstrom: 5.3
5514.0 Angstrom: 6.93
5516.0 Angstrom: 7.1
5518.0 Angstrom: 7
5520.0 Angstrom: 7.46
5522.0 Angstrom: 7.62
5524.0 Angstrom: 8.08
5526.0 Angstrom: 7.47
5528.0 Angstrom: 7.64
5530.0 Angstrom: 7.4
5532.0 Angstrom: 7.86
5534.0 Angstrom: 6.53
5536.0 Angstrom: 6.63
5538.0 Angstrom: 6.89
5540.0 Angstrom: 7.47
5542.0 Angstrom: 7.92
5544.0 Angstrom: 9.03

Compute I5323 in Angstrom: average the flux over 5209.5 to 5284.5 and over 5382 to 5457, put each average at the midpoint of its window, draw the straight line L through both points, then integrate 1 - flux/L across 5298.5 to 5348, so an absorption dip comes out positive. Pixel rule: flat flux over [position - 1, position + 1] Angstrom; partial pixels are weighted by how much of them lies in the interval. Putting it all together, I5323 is 1.9 Angstrom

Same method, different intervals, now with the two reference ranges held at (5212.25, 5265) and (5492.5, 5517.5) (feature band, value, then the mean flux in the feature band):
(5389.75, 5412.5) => -2.04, 7.36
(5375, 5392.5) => -2.98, 7.87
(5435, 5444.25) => -2.21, 8.45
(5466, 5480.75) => 0.17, 6.79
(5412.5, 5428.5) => -2.57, 7.88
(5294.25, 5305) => 1.29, 5.8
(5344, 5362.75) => -2.10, 7.43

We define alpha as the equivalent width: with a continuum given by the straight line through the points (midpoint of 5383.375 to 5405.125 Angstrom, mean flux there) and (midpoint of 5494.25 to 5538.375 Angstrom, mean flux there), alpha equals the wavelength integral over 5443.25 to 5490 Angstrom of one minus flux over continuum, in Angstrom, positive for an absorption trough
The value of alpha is 1.0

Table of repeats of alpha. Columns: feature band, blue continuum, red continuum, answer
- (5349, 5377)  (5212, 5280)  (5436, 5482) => -2.95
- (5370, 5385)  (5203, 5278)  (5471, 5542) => -1.69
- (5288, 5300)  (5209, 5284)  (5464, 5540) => 0.05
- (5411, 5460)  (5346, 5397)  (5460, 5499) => -1.46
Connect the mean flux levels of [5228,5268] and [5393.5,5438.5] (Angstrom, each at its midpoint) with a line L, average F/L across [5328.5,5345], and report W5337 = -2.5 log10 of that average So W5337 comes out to 0.09 mag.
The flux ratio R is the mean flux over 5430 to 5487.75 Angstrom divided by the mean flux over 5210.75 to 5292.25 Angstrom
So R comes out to 1.1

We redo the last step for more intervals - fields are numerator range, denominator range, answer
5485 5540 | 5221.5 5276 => 1.14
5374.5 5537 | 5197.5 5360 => 1.14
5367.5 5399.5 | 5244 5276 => 1.23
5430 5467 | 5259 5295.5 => 1.14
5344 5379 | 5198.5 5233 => 1.25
